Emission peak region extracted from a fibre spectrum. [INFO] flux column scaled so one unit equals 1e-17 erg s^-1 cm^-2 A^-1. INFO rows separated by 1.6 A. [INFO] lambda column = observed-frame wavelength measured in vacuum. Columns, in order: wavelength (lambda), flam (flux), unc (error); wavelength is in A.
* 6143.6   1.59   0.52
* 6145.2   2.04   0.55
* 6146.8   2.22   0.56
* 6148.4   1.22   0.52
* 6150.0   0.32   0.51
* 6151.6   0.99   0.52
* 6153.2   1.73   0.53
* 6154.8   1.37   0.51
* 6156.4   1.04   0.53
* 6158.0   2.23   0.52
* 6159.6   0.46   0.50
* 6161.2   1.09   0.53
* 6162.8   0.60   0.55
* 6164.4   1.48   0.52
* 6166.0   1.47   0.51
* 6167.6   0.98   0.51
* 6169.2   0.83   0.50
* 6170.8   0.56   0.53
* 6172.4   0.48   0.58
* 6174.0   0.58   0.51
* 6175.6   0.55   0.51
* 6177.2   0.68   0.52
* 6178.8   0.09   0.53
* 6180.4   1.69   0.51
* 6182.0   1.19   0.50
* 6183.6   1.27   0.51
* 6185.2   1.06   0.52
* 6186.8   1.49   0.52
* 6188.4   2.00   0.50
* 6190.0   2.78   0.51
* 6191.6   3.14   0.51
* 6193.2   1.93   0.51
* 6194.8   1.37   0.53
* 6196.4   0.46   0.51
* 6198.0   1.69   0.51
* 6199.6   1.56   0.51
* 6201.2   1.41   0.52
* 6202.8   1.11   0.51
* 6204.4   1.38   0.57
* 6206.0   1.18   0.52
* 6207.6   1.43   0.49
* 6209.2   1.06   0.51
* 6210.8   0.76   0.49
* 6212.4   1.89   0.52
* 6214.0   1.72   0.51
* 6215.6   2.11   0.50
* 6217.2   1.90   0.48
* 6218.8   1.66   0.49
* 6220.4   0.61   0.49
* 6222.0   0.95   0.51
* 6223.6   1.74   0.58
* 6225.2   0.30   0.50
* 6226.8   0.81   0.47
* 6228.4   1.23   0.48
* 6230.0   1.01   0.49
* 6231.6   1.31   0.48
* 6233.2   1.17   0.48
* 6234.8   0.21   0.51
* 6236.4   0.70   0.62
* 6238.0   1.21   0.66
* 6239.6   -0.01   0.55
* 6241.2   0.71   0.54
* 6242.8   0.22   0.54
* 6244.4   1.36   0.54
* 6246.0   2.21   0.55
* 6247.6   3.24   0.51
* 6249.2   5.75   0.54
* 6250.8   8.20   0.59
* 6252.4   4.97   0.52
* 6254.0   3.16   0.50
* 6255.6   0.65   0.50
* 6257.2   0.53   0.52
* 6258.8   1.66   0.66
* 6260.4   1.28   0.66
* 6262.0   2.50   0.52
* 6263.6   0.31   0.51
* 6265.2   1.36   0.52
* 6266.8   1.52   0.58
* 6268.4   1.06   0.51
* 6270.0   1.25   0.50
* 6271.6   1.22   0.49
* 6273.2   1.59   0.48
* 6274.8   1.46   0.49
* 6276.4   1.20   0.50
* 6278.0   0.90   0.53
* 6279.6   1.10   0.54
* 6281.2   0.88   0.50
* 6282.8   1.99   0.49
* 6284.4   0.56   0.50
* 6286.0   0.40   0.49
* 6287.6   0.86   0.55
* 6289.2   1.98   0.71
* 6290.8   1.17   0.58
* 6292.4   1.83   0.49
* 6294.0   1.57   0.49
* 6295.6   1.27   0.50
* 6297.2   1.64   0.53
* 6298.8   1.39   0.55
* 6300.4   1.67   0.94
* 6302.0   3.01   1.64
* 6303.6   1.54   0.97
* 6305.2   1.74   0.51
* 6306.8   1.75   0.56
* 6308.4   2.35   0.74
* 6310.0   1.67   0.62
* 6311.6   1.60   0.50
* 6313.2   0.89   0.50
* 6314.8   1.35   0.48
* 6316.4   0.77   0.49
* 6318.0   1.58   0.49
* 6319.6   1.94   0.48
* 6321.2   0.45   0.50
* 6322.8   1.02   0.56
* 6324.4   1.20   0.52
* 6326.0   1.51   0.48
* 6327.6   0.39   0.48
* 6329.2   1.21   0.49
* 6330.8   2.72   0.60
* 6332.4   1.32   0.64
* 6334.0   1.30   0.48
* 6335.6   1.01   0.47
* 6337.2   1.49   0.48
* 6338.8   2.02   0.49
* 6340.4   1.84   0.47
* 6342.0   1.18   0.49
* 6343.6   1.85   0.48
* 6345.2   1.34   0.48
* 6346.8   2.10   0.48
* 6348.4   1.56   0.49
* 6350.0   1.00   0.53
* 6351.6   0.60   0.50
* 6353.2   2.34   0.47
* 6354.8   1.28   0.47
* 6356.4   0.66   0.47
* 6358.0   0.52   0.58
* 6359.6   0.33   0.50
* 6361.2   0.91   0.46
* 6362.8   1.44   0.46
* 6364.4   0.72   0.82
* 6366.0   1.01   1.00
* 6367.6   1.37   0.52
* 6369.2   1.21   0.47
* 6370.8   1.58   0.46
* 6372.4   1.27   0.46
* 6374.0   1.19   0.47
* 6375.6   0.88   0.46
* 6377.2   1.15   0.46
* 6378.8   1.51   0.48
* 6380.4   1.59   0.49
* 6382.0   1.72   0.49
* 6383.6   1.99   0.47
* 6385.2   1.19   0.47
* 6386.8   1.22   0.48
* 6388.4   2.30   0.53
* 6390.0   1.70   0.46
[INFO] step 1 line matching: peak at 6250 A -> [O III]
